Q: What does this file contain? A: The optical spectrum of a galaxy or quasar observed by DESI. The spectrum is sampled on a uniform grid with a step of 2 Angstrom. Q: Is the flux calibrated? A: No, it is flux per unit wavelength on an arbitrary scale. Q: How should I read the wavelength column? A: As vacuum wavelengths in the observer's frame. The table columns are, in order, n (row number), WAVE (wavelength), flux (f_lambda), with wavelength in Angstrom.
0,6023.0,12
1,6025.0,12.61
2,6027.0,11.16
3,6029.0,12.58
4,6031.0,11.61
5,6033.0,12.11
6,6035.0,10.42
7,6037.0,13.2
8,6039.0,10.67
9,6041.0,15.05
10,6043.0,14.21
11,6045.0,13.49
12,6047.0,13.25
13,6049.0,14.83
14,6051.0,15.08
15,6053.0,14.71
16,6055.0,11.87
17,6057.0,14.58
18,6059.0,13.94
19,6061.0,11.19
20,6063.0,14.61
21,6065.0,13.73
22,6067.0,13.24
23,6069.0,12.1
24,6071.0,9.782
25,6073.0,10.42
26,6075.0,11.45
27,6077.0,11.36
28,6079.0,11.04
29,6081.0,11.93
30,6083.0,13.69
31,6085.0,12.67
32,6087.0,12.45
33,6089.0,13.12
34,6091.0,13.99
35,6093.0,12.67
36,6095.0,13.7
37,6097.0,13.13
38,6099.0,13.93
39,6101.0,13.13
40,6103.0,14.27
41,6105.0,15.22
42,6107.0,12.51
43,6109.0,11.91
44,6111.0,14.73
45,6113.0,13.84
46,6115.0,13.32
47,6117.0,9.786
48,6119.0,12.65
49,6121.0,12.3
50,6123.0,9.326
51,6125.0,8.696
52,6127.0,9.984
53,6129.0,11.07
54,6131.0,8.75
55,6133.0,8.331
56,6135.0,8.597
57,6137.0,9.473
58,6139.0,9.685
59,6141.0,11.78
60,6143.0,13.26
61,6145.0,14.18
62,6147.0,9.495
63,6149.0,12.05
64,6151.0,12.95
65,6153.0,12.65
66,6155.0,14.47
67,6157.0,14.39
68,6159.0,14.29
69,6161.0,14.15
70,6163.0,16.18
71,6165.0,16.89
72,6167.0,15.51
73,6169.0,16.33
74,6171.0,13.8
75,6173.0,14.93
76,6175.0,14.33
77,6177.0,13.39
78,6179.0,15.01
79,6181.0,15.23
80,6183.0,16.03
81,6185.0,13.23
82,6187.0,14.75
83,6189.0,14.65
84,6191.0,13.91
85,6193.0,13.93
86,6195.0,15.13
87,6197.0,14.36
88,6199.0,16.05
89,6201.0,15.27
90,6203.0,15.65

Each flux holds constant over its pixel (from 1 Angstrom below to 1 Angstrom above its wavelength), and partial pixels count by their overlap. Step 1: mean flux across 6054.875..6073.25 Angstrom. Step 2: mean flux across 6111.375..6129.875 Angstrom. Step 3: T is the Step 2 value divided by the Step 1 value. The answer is 0.9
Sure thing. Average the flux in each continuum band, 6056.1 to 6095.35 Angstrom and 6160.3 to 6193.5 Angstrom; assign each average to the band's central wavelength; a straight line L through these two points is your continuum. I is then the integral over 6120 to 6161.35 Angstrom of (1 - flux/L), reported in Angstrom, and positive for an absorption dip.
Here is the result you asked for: 7.9 Angstrom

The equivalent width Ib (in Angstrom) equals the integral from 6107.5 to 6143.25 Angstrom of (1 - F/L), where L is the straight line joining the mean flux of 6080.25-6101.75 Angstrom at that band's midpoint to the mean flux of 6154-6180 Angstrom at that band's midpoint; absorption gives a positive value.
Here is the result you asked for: 7.6 Angstrom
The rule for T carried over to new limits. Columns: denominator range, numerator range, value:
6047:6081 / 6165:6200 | 1.16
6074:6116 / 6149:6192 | 1.12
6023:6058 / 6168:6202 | 1.13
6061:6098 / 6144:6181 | 1.14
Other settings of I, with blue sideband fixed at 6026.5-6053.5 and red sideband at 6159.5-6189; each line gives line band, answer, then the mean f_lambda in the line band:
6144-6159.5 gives 1.72 Angstrom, 13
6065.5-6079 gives 2.04 Angstrom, 11.5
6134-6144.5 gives 2.71 Angstrom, 10.7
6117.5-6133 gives 4.36 Angstrom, 10.2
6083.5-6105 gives 0.64 Angstrom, 13.4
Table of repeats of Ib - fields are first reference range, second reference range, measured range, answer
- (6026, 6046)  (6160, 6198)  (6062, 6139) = 8.5 Angstrom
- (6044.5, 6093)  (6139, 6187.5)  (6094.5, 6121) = 0.3 Angstrom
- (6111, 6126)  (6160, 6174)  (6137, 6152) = 2.1 Angstrom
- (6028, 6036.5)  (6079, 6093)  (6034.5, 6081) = -2.1 Angstrom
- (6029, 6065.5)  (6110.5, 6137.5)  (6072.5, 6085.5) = 0.4 Angstrom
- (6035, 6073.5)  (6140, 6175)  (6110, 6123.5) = 1.2 Angstrom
